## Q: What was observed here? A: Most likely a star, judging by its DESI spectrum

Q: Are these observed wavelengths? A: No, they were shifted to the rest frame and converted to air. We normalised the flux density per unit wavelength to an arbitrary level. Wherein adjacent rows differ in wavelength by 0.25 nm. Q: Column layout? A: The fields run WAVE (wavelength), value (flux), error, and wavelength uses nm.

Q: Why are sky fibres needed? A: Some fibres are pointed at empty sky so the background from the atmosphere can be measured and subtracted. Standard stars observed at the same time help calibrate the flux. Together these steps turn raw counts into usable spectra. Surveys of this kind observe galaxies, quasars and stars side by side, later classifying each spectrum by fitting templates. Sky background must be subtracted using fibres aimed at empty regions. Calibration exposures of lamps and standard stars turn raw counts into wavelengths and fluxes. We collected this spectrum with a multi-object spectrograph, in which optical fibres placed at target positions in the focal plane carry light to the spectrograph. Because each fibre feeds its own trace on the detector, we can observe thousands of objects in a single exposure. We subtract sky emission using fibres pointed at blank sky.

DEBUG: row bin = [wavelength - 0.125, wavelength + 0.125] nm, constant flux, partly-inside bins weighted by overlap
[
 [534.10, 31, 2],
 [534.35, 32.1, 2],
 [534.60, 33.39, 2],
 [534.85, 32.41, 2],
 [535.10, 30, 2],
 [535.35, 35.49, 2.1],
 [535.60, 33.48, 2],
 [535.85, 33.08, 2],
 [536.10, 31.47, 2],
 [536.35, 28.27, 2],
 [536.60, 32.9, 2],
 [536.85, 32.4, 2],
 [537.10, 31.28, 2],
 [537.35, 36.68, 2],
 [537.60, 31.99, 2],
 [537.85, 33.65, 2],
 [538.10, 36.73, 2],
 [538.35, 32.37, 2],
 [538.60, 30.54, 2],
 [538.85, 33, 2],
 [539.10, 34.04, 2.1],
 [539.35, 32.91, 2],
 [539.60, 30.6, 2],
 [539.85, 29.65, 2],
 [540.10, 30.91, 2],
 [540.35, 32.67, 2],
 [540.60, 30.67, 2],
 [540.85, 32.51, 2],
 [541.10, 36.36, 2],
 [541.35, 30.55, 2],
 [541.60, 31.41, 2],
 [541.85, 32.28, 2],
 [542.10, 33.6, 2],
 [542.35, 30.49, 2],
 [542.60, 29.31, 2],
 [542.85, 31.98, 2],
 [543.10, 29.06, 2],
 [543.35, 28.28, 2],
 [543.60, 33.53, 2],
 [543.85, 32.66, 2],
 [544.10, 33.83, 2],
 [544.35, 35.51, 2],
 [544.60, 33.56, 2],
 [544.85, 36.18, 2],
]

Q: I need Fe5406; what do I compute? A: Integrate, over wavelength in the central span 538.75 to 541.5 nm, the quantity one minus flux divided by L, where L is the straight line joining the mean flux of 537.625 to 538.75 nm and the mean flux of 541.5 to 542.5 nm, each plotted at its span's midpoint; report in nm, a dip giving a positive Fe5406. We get 0.03 nm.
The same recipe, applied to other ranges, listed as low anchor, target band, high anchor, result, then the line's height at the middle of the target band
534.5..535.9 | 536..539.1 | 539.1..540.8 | -0.043 nm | 32.2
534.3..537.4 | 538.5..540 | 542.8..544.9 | 0.034 nm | 32.5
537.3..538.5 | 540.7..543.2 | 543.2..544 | 0.036 nm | 32.2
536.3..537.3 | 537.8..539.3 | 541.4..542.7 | -0.078 nm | 31.7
